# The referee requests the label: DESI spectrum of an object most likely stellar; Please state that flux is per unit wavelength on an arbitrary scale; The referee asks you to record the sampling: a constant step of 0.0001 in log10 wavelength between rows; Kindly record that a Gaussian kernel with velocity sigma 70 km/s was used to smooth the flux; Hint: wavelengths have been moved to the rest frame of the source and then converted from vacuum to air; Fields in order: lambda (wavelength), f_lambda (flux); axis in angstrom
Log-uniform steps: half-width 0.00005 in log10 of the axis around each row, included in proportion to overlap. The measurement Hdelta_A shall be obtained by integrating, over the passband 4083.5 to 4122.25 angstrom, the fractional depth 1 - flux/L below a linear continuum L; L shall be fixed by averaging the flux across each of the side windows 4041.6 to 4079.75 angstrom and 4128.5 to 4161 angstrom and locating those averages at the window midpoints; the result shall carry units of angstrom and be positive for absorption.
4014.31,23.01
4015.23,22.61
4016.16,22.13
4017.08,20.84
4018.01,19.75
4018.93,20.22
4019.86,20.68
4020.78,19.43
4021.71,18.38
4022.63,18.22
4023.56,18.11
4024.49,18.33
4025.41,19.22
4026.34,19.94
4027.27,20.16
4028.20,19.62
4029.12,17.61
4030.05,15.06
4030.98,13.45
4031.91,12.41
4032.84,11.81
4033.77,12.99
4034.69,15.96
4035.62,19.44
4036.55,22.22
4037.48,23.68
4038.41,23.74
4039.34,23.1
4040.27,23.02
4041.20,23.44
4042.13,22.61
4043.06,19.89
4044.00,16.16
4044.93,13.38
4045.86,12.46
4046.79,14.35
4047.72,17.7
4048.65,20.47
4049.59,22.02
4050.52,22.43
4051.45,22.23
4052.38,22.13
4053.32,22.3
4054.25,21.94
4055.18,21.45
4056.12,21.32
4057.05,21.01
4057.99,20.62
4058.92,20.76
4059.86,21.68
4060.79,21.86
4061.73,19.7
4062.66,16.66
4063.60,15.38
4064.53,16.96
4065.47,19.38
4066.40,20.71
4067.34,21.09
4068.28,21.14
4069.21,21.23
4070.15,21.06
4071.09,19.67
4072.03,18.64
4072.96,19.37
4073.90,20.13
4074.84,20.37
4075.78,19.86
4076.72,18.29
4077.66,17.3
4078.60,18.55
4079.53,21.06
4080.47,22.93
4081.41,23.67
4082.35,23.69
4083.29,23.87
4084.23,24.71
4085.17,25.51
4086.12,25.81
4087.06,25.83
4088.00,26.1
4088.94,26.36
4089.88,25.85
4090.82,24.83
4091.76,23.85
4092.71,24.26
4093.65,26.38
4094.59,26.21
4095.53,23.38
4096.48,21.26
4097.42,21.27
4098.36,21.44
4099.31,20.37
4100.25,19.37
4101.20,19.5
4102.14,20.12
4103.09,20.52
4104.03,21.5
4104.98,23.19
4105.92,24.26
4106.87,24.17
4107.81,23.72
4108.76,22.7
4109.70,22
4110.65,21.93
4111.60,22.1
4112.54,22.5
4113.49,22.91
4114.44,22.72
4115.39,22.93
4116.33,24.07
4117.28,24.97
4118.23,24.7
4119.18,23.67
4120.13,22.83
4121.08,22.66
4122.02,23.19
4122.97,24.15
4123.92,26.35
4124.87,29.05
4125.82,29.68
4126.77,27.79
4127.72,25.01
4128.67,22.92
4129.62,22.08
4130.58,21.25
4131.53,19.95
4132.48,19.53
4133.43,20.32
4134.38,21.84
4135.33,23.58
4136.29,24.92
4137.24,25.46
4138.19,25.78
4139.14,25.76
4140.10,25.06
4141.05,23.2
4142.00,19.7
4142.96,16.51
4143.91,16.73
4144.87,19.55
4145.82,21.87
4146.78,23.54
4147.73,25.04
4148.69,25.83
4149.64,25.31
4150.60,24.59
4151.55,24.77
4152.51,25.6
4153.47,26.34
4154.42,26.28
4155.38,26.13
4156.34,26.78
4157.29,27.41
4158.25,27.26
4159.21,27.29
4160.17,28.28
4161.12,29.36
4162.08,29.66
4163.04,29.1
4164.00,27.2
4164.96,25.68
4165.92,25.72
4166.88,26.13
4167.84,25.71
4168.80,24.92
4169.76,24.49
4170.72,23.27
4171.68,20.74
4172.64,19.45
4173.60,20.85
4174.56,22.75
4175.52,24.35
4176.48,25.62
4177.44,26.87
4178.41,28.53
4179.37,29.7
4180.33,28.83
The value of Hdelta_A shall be -2.9 angstrom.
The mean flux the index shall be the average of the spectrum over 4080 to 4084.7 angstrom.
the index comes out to 23.8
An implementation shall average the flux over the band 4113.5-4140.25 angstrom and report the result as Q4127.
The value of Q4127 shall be 24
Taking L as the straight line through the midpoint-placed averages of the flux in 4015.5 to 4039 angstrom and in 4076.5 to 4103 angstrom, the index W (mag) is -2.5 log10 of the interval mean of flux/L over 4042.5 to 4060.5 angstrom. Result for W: 0.03 mag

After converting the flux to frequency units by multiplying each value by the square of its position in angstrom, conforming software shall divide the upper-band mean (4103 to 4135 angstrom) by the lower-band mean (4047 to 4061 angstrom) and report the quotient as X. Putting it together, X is 1.14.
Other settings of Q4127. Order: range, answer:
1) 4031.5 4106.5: 20.9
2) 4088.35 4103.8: 22.8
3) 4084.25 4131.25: 23.6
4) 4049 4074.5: 20.5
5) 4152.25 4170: 26.8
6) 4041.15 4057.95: 19.8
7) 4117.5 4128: 25.4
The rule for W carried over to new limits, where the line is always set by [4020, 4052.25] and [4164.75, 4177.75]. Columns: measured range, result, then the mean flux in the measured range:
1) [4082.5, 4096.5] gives -0.20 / 25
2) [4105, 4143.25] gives -0.06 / 23.5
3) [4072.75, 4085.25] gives -0.05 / 21.3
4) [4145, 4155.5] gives -0.07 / 24.8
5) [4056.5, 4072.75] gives 0.00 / 19.9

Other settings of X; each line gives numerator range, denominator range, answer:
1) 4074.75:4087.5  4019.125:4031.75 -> 1.26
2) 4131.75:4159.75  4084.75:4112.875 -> 1.05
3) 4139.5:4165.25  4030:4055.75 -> 1.38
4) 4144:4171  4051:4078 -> 1.34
